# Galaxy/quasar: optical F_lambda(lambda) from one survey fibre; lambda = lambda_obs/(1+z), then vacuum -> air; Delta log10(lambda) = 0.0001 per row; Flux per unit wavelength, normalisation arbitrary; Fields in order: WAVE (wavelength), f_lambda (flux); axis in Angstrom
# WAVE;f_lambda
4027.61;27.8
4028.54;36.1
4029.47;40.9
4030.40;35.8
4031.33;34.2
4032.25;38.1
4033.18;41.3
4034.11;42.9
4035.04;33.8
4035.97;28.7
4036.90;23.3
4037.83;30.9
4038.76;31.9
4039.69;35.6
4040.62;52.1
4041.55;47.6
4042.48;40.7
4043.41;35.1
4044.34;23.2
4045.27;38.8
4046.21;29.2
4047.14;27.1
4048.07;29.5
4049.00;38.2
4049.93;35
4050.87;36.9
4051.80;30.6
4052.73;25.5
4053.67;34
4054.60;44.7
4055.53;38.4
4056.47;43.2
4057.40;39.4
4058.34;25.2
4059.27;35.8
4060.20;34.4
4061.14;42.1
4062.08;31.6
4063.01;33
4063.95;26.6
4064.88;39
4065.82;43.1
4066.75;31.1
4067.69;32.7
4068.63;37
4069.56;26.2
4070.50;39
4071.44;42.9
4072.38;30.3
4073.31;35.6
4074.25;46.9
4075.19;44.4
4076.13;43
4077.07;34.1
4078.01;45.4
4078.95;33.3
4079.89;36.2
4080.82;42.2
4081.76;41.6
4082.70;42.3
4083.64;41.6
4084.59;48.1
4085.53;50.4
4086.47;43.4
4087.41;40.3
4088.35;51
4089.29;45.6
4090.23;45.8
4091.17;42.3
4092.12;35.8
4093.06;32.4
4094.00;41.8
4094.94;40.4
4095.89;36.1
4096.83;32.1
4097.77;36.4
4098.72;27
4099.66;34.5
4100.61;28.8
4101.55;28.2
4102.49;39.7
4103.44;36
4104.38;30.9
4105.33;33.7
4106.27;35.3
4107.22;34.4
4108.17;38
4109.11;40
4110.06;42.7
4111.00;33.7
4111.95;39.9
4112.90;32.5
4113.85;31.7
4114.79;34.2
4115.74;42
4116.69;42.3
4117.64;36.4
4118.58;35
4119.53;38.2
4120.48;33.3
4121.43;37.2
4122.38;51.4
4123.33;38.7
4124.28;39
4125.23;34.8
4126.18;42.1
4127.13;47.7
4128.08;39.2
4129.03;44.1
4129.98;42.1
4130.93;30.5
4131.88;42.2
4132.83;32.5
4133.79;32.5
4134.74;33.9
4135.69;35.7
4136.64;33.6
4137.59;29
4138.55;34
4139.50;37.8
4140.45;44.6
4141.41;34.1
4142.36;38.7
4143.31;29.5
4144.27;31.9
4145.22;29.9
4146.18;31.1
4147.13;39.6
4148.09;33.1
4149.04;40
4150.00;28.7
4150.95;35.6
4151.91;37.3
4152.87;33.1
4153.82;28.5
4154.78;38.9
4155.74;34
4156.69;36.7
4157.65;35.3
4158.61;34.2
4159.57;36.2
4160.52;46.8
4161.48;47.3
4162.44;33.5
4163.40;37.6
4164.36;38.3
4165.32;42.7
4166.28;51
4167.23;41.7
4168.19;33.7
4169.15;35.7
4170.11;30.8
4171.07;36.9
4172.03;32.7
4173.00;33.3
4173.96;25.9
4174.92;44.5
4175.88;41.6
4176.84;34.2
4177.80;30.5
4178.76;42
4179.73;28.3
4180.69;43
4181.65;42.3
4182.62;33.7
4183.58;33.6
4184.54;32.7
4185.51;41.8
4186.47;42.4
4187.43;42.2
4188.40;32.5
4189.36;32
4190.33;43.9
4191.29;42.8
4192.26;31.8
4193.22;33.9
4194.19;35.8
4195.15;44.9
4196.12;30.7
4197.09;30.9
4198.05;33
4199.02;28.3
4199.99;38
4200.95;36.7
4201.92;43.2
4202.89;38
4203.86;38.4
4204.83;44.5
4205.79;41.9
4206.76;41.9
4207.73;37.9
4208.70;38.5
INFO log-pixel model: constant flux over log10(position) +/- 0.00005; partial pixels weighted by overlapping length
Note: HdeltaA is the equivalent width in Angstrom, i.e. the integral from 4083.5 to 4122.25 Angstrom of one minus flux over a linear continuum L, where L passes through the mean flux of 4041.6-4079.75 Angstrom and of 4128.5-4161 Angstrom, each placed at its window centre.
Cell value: -2.5 Angstrom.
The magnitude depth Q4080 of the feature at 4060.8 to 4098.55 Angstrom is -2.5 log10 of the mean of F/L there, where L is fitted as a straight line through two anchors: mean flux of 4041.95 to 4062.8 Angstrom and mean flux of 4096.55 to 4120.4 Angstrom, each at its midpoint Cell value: -0.12 mag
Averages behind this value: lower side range 34.5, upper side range 35.3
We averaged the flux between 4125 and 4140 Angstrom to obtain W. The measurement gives 37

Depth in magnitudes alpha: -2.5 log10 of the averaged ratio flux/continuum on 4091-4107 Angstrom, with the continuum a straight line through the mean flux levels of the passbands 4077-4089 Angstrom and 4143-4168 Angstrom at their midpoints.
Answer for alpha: 0.19 mag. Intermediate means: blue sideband 42.6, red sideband 36.7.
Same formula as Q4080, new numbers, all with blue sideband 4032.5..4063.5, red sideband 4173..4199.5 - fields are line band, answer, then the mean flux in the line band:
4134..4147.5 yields 0.043 mag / 34.5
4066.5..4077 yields -0.055 mag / 37.2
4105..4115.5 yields -0.017 mag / 36.2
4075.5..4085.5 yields -0.166 mag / 41.2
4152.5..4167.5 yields -0.073 mag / 38.5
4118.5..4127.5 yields -0.118 mag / 39.8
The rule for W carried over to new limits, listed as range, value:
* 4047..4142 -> 37.3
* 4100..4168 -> 36.8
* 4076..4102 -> 39.2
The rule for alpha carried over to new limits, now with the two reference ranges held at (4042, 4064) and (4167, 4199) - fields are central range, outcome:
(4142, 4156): 0.05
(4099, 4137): -0.05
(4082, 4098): -0.19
